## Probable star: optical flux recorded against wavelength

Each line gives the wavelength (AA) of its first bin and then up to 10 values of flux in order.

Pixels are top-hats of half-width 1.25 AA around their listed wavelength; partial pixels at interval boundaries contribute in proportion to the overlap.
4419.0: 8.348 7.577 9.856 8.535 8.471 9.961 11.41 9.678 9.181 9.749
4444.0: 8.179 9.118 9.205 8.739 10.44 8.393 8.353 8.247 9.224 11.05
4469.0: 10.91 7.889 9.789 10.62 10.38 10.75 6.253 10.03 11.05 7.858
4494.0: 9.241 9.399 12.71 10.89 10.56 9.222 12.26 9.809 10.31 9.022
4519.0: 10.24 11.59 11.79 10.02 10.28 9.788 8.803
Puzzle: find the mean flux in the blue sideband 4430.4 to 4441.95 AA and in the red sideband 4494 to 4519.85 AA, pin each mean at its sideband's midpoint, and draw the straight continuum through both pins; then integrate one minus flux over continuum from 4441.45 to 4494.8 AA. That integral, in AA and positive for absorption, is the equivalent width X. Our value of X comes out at 4.5 AA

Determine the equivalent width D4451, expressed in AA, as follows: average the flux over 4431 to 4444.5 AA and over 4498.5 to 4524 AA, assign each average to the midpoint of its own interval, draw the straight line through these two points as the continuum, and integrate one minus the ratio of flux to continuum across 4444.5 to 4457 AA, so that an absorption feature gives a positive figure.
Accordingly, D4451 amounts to 1.0 AA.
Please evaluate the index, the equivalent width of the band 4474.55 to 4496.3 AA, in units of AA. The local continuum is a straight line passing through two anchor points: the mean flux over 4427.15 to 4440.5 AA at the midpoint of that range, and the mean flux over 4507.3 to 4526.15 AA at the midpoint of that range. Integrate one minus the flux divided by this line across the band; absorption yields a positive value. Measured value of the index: 1.6 AA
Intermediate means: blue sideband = 9.69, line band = 9.53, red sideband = 10.6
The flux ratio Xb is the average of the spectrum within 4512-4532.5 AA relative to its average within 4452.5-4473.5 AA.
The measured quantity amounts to 1.1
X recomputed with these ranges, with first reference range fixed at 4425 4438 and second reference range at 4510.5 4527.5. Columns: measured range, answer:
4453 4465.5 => 1.16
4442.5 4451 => 0.78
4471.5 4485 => 0.77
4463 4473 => 0.16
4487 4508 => 0.16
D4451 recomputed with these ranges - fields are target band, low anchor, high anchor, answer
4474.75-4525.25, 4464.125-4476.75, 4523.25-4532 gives 0.0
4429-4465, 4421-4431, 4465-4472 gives 0.7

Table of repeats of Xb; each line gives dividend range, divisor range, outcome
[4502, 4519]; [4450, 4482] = 1.07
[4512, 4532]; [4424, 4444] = 1.09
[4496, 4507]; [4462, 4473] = 1.11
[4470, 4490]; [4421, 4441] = 1.02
